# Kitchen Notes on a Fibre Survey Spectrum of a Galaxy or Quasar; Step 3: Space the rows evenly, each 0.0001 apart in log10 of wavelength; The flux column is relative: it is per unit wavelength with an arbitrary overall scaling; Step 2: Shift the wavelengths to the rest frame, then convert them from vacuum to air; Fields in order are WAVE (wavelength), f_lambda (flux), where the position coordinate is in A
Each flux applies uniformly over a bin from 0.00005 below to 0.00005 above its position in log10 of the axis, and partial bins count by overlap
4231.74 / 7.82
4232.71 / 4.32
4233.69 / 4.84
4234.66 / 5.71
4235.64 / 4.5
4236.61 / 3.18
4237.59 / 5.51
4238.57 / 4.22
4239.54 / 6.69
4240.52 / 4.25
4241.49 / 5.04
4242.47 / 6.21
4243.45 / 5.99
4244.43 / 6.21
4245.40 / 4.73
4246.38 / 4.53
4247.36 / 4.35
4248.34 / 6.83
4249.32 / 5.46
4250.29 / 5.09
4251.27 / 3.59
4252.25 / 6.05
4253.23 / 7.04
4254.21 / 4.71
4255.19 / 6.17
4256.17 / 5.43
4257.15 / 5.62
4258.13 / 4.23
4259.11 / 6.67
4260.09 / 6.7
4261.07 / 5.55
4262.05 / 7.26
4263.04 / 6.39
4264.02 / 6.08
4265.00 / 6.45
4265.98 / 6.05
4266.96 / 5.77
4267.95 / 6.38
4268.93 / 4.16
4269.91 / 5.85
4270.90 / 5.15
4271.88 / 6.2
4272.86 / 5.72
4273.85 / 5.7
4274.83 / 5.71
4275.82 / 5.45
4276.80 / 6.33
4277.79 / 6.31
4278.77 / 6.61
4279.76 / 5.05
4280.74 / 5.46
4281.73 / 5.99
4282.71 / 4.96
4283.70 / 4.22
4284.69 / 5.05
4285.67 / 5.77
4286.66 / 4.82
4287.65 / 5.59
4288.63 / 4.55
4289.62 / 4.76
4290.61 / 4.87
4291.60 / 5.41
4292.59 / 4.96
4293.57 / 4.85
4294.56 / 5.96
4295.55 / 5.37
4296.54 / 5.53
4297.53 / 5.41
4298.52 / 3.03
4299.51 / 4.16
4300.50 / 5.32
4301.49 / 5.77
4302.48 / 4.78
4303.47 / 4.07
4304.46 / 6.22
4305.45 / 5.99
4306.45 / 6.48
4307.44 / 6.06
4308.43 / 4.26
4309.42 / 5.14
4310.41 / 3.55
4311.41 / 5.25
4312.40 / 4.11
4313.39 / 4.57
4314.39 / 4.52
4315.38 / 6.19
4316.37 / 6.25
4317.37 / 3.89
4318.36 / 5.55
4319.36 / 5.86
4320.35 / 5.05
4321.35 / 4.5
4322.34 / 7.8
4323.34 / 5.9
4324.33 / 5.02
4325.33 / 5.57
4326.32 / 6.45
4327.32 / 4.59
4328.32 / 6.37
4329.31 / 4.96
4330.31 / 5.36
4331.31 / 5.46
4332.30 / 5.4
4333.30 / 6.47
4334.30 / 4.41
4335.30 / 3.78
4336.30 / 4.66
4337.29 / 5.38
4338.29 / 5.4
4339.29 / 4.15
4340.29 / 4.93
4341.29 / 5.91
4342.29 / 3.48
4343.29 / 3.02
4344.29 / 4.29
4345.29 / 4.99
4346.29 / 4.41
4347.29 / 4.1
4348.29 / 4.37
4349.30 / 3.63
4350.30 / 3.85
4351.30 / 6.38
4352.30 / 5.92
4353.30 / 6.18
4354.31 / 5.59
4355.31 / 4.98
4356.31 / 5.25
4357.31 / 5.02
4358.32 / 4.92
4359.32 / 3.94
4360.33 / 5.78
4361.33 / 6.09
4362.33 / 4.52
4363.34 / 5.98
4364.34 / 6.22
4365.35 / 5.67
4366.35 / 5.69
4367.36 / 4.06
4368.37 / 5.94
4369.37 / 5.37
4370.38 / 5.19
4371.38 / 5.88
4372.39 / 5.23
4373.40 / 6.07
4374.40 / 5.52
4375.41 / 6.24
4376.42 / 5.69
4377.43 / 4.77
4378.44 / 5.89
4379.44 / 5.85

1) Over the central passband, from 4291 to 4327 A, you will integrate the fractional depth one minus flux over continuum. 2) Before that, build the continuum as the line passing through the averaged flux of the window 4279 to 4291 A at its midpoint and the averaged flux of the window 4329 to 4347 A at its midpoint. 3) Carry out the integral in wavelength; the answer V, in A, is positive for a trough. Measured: -1.9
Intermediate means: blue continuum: 5.13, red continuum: 4.79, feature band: 5.24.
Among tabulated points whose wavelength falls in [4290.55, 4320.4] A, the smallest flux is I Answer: 3.03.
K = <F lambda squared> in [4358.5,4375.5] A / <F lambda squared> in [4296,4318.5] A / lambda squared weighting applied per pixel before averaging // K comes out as 1.1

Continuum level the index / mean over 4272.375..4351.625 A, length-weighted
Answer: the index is 5.14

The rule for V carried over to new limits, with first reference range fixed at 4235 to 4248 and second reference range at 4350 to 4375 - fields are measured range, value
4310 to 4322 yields 0.67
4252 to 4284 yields -4.18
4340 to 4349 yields 1.69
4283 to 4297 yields 0.23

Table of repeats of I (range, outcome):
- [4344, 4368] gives 3.63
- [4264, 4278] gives 4.16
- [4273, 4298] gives 4.22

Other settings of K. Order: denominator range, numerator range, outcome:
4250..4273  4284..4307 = 0.91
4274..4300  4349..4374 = 1.06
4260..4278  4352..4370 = 0.95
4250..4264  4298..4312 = 0.89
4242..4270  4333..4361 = 0.88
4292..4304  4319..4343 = 1.08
